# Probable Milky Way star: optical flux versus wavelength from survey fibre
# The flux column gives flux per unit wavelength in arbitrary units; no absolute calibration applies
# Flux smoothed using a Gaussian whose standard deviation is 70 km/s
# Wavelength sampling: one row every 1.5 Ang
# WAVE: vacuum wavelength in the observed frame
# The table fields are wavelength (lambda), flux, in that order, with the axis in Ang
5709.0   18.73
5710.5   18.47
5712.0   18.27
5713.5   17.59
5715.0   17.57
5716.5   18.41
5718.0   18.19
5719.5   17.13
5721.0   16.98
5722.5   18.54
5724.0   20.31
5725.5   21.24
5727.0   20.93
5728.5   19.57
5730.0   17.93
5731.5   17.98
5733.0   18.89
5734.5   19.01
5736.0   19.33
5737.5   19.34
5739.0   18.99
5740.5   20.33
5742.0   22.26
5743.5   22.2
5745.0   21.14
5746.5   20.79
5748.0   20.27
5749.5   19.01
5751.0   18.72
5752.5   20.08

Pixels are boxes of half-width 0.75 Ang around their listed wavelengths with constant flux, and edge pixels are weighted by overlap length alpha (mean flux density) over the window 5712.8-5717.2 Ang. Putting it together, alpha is 17.9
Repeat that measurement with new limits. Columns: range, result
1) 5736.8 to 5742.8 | 20.3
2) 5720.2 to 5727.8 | 19.6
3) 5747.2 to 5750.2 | 19.7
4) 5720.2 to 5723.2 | 17.7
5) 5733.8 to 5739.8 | 19.2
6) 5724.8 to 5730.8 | 19.9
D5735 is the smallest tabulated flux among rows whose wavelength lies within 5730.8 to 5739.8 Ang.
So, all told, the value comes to 17.98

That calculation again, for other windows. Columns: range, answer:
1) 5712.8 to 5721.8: 16.98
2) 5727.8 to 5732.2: 17.93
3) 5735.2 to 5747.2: 18.99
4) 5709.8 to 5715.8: 17.57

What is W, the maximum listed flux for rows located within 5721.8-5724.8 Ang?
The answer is 20.31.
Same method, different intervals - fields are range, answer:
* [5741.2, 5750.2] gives 22.26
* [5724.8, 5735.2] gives 21.24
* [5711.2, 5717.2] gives 18.41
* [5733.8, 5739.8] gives 19.34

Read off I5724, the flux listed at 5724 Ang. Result 20.31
